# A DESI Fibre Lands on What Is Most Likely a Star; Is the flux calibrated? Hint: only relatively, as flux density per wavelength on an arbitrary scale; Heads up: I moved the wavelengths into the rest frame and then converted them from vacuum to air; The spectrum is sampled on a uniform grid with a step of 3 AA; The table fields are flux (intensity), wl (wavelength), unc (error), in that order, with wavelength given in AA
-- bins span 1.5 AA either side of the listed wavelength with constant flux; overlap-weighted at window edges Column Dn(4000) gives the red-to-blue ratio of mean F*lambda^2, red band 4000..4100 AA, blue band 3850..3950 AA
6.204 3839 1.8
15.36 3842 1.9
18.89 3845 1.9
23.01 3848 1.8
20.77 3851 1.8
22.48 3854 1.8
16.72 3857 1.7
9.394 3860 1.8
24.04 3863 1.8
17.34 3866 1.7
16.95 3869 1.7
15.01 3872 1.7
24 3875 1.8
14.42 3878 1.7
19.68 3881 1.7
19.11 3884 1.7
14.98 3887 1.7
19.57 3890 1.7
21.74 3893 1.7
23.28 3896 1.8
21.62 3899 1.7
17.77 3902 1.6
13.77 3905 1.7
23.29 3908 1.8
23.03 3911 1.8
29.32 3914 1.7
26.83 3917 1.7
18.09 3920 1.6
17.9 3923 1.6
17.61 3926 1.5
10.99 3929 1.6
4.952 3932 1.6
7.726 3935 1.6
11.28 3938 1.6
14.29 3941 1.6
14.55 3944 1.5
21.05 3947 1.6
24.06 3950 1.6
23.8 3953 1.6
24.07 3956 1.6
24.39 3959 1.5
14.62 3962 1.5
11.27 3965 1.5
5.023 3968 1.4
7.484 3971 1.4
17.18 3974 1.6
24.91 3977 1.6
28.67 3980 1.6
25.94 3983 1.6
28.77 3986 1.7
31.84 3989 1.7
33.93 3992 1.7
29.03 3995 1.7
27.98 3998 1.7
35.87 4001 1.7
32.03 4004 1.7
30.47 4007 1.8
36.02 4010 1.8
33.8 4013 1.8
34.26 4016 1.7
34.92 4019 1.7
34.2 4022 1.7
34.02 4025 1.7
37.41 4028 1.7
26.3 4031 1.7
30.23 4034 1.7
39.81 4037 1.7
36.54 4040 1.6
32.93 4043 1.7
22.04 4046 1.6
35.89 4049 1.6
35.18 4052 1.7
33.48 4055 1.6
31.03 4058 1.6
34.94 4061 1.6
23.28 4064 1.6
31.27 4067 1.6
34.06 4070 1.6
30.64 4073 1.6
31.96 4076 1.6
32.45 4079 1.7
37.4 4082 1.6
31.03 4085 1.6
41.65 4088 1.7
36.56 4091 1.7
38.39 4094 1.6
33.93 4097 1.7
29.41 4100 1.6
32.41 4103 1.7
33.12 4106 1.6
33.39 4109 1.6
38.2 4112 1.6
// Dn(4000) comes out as 1.99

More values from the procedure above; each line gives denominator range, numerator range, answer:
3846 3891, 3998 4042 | 1.97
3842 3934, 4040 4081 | 1.84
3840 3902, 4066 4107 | 2.01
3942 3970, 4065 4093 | 2.03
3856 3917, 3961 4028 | 1.48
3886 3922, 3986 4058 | 1.65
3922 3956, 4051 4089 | 2.24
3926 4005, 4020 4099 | 1.70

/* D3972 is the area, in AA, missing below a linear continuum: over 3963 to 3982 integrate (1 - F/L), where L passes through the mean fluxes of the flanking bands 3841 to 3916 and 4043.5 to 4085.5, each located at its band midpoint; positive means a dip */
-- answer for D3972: 7.3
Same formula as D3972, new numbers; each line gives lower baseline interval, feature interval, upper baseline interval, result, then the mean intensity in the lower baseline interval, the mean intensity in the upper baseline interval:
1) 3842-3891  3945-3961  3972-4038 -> 2.1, 18.4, 31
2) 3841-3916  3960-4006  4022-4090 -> 6.6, 19.5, 32.9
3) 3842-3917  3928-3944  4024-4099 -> 9.2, 19.7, 33.3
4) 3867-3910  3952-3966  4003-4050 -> 3.4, 19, 33.2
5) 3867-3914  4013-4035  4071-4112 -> -3.0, 19.5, 34.2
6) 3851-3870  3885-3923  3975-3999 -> 1.4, 18.1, 28.7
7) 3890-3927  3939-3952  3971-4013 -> 3.3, 21.2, 28.8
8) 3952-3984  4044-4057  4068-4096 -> -0.5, 18.7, 34.8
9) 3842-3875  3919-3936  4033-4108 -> 7.6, 18.6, 33.2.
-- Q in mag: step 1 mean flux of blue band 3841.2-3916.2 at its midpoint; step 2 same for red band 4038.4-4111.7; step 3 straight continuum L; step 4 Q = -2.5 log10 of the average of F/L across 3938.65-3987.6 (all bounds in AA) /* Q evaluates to 0.30 mag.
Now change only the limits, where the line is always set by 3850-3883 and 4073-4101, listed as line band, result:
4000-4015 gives -0.170 mag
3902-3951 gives 0.282 mag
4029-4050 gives -0.031 mag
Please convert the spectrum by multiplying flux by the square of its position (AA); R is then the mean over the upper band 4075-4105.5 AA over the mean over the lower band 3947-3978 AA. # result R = 2.08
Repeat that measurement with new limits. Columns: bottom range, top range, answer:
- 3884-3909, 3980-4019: 1.72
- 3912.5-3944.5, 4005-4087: 2.21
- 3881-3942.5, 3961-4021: 1.54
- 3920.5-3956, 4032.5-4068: 2.16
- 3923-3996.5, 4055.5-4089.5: 1.81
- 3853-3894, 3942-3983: 1.08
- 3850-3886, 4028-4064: 1.94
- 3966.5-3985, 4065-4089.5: 1.91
